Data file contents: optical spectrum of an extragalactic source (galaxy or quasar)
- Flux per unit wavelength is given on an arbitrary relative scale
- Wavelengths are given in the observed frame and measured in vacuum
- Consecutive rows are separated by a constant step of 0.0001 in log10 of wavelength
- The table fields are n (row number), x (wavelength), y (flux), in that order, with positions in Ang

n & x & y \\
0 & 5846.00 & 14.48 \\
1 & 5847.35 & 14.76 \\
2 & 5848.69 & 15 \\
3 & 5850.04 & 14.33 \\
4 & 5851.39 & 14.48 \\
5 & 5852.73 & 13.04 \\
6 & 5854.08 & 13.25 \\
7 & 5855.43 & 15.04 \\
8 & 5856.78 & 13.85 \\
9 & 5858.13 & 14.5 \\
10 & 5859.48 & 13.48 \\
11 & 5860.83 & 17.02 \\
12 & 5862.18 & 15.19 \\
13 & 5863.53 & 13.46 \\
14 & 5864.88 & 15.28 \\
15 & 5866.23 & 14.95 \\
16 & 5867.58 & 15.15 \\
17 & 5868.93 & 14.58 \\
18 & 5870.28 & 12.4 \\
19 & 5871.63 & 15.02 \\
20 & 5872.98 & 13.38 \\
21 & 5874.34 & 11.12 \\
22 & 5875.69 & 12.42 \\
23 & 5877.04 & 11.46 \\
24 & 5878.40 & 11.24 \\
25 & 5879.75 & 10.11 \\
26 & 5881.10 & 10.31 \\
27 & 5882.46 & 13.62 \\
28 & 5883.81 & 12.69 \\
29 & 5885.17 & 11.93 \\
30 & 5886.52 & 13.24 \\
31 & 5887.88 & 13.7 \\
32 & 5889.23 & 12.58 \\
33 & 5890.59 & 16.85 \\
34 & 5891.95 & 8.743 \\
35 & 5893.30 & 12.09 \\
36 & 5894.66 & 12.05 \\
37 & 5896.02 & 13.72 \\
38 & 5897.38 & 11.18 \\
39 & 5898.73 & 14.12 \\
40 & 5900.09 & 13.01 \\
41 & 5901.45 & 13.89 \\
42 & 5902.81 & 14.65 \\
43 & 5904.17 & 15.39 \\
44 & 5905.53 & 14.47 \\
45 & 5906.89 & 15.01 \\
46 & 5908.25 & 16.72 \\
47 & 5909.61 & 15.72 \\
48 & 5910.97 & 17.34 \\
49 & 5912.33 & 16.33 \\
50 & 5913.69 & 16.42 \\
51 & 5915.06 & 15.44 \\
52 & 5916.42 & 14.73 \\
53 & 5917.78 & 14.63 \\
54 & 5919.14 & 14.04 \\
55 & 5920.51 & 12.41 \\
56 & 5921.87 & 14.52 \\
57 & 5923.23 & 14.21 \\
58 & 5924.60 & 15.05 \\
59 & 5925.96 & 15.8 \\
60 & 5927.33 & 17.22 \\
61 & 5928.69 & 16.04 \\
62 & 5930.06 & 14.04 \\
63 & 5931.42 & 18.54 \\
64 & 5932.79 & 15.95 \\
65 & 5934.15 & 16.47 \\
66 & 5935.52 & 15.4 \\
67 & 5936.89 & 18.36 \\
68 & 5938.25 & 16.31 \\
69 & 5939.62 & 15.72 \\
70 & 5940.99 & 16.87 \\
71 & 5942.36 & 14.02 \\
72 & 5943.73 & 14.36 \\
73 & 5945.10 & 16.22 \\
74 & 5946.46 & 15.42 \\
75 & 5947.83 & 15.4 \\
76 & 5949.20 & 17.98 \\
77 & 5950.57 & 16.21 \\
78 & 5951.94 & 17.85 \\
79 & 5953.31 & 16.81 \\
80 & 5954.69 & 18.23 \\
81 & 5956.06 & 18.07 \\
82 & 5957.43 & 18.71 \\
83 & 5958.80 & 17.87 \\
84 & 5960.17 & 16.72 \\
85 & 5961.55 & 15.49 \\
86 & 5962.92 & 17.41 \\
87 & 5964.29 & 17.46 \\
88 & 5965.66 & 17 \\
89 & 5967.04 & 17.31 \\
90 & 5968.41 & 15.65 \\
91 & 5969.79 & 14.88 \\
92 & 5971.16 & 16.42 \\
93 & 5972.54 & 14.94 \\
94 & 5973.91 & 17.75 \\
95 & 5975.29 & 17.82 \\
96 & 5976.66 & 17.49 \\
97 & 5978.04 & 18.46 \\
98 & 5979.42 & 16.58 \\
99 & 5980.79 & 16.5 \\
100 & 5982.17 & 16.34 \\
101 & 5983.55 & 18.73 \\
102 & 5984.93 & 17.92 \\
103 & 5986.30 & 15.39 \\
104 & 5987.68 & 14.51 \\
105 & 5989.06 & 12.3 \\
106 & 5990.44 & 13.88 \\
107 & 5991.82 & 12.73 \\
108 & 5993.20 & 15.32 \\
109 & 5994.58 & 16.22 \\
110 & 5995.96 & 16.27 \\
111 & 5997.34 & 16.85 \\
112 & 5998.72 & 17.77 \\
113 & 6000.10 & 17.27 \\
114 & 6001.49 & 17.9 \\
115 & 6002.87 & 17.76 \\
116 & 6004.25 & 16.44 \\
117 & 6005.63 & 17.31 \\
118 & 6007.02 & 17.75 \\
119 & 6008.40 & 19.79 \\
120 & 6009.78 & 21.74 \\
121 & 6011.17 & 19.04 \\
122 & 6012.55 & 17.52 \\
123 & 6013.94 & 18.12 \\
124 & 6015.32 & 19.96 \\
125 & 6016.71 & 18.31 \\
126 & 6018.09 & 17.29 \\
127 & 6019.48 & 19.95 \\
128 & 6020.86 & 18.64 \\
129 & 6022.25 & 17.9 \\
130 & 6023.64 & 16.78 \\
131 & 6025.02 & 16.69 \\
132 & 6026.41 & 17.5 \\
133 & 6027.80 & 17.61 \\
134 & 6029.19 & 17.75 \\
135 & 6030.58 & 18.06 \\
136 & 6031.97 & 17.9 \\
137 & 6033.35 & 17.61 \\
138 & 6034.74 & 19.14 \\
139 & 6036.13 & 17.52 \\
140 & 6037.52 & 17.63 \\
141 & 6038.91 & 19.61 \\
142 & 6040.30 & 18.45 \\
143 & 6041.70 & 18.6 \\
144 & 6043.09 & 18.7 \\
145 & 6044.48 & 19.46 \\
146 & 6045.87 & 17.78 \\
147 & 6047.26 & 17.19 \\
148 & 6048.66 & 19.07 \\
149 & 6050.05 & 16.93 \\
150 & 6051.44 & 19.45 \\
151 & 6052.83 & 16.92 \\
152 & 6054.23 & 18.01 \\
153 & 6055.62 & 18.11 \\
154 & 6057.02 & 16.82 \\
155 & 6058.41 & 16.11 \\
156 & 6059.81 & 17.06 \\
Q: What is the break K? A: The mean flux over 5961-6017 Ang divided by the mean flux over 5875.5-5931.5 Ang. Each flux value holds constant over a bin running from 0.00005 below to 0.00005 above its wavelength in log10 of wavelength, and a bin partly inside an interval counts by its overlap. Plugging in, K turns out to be 1.2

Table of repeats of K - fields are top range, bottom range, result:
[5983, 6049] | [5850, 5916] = 1.27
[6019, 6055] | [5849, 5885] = 1.34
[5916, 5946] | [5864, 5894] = 1.21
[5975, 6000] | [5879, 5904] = 1.27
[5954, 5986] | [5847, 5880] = 1.24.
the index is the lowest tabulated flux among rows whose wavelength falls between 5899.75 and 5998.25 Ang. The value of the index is 12.3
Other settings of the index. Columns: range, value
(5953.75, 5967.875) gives 15.49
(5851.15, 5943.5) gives 8.743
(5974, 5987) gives 15.39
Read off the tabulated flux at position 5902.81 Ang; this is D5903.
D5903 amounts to 14.65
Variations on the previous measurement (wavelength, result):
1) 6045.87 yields 17.78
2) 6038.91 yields 19.61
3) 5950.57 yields 16.21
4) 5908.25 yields 16.72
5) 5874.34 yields 11.12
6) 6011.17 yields 19.04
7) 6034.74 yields 19.14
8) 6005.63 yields 17.31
